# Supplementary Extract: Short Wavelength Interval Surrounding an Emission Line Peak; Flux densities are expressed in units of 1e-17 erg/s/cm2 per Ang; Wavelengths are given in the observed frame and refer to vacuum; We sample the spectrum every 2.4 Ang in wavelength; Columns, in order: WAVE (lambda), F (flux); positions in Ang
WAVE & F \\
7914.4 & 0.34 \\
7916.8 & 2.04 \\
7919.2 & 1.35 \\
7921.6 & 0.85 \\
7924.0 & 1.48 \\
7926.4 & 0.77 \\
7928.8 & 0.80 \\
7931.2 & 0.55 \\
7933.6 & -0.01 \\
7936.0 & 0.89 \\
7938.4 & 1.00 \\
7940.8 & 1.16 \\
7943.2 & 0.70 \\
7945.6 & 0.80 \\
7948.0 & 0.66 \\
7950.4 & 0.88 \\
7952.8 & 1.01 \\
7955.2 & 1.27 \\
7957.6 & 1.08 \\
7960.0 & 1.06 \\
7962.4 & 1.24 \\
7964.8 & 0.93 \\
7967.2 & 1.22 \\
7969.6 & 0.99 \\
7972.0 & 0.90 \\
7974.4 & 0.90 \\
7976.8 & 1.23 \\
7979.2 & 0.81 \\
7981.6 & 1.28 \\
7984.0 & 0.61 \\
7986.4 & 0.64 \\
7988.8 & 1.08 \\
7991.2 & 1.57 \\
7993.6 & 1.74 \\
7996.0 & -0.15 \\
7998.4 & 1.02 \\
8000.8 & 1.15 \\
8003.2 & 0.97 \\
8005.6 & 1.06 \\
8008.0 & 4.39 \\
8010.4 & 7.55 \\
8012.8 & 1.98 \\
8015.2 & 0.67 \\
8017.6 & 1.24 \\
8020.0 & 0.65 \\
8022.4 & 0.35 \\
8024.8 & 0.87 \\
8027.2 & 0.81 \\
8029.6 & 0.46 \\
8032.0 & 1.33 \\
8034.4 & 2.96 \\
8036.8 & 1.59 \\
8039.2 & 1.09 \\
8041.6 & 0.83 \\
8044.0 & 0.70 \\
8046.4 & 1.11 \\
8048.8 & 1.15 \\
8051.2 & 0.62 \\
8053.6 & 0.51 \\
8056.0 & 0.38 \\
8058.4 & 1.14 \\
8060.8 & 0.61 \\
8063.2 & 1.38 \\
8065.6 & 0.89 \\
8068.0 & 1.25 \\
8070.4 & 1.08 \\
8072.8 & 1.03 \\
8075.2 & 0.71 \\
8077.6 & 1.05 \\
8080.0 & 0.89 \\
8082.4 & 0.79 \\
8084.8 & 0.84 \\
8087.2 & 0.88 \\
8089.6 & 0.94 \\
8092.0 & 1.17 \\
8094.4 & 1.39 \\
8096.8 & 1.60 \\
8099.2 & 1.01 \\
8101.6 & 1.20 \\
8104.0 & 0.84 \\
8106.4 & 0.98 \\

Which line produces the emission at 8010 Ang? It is Halpha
